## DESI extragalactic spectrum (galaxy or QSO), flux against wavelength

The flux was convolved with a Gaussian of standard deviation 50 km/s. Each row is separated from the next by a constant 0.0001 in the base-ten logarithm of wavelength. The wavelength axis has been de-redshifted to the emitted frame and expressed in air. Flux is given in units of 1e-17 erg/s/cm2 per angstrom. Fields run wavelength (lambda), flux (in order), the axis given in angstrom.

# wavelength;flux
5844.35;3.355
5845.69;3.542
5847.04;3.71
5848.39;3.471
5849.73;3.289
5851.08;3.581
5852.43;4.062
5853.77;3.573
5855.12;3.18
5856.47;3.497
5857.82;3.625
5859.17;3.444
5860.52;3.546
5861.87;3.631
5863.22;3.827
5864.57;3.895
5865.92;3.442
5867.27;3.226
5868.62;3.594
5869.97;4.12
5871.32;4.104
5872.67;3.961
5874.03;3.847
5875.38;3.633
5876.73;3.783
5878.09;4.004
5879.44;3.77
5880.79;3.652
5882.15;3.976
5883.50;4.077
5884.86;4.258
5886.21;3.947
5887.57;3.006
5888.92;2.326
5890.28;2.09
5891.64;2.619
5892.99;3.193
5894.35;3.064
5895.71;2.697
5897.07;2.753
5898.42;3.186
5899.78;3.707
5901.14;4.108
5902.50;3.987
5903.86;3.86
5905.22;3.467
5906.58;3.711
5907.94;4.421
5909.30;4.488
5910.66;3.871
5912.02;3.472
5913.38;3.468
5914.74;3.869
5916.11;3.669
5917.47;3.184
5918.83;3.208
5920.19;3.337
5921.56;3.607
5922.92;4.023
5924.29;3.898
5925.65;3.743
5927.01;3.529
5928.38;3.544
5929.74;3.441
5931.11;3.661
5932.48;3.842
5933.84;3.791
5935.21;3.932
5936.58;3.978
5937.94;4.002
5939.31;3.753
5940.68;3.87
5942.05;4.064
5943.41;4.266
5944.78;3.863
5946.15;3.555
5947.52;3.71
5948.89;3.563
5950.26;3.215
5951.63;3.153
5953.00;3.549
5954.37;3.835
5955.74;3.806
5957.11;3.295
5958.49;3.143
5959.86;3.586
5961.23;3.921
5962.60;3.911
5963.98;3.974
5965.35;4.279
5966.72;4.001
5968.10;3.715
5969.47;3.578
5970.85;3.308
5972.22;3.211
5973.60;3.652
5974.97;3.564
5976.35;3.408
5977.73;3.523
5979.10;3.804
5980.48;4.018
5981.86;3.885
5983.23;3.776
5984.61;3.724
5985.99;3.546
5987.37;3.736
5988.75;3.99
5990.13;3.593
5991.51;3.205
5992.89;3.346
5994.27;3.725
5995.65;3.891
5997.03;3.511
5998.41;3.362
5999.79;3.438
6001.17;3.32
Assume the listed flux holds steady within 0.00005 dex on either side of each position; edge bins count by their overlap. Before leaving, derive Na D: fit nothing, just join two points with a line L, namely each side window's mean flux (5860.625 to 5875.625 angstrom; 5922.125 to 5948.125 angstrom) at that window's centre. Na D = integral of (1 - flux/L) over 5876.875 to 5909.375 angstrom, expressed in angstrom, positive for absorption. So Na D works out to 2.3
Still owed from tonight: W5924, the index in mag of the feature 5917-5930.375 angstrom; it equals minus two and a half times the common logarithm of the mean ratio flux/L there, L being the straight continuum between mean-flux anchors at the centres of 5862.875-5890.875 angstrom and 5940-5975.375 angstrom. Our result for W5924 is 0.032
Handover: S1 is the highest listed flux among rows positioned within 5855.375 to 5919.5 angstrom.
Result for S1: 4.488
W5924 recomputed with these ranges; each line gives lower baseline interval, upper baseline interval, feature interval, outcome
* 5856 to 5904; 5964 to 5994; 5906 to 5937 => -0.039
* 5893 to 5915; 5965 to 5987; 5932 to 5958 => -0.024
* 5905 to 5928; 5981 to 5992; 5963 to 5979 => 0.009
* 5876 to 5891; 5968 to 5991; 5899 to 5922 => -0.049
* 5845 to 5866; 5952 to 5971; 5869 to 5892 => 0.001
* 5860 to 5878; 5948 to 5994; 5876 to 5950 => 0.021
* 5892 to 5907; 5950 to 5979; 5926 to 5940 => -0.070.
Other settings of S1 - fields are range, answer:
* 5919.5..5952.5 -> 4.266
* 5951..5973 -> 4.279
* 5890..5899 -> 3.193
